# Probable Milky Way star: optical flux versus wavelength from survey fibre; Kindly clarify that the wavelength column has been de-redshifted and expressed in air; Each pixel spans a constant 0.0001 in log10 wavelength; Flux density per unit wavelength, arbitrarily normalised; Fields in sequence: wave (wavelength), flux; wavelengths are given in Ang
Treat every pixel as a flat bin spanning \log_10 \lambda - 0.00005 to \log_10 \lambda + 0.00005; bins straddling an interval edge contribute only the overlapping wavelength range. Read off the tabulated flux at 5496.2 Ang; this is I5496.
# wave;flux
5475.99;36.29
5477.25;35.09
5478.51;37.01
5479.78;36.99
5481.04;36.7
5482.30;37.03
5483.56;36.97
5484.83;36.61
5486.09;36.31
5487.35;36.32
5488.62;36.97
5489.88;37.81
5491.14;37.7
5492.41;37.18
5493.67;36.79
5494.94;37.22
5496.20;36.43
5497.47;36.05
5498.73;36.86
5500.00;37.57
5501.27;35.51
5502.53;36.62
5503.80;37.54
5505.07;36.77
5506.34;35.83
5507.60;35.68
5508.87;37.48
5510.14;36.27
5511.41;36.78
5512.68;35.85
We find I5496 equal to 36.43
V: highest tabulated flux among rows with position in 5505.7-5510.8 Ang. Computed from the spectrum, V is 37.48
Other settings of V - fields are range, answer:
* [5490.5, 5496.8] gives 37.7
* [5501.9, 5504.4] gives 37.54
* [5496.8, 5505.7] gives 37.57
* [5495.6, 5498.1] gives 36.43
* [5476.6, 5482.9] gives 37.03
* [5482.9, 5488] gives 36.97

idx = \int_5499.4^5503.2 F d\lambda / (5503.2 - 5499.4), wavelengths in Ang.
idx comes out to 36.6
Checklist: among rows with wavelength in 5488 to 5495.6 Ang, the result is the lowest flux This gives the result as 36.79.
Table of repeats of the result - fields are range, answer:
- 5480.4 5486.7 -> 36.31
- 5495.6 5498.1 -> 36.05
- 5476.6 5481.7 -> 35.09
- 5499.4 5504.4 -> 35.51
